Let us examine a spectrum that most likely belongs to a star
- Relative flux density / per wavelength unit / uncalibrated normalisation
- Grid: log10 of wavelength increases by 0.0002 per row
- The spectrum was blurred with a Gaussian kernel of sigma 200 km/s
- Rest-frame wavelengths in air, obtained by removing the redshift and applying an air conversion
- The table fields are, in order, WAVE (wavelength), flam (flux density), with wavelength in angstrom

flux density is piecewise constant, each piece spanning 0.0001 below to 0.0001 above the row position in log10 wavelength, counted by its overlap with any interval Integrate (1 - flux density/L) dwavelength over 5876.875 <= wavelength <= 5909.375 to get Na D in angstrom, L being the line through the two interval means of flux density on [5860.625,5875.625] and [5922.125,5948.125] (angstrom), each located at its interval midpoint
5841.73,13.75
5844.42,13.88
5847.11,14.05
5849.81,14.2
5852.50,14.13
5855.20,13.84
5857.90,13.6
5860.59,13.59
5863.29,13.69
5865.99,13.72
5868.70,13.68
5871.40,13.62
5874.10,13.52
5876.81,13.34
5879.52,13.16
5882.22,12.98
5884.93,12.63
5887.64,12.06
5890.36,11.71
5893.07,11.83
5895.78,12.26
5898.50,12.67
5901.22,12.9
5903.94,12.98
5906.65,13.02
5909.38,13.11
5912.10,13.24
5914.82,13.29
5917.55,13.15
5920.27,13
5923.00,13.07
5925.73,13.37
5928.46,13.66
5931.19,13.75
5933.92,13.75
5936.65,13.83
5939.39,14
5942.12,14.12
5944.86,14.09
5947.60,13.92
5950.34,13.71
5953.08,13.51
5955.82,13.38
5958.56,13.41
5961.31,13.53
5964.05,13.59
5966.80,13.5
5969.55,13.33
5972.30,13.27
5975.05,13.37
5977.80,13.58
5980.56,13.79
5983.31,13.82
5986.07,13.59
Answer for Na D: 2.5 angstrom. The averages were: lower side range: 13.6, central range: 12.6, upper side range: 13.8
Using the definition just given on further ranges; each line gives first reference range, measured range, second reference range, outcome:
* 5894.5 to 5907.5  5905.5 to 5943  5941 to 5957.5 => -0.6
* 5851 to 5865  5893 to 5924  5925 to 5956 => 1.9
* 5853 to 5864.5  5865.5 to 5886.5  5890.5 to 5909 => -0.1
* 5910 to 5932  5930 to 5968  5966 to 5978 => -1.1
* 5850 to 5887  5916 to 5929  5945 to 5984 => 0.3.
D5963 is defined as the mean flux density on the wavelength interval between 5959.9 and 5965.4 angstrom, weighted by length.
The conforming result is 13.6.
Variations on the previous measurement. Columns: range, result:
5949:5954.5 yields 13.6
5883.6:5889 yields 12.3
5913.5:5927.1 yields 13.2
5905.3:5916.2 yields 13.2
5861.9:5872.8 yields 13.7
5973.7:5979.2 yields 13.5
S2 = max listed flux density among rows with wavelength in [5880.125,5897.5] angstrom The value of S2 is 12.98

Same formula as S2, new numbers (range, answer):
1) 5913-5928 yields 13.37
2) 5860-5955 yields 14.12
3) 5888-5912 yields 13.11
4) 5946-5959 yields 13.92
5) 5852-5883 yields 14.13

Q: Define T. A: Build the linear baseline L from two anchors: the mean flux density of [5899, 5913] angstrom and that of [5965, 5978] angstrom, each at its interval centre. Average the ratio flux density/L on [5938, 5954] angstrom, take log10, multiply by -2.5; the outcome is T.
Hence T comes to -0.05 mag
